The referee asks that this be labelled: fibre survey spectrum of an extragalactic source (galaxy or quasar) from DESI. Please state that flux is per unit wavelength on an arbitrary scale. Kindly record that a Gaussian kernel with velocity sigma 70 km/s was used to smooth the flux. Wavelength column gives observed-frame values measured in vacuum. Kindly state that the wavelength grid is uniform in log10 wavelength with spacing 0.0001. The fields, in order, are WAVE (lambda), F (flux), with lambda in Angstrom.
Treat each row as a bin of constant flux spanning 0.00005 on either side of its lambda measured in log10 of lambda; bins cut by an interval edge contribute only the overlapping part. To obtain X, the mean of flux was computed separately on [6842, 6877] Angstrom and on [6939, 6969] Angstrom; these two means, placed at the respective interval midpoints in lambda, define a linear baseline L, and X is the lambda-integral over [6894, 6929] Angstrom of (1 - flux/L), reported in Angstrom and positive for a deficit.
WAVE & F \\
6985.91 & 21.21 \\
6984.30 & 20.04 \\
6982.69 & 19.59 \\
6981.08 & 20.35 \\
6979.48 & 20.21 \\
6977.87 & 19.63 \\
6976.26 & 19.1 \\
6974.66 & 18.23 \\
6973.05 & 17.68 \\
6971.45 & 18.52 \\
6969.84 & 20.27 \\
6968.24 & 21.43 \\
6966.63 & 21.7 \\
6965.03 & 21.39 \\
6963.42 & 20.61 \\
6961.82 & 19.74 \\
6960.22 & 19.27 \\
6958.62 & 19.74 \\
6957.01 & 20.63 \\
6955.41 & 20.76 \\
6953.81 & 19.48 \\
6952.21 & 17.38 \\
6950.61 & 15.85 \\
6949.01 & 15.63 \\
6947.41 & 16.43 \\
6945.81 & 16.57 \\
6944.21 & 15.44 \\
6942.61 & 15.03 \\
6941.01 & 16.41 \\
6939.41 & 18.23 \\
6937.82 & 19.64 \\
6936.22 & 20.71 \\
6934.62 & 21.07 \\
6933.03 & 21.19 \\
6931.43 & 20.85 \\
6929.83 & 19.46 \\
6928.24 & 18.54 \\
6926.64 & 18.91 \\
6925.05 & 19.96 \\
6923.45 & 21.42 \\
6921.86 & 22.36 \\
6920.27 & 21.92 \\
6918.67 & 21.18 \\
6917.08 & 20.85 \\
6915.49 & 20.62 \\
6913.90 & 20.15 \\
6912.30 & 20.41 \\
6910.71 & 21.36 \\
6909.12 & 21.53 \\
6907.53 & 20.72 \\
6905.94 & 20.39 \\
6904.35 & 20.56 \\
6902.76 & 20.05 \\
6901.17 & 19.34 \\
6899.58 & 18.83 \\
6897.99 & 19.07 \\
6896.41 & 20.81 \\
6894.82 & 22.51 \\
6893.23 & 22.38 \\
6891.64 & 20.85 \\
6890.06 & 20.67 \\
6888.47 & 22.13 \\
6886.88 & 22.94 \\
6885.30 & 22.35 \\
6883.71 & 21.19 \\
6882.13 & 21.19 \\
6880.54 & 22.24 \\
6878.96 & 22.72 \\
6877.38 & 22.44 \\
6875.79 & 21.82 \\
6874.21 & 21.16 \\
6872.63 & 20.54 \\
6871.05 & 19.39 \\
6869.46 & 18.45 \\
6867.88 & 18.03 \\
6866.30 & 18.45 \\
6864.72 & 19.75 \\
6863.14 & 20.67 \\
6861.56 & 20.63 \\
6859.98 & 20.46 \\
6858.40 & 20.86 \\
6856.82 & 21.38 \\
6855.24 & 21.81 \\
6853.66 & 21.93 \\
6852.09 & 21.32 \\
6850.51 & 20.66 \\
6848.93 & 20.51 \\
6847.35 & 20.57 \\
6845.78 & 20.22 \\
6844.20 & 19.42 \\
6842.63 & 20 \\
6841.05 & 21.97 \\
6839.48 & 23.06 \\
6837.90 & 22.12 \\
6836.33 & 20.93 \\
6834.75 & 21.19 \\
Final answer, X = -2.1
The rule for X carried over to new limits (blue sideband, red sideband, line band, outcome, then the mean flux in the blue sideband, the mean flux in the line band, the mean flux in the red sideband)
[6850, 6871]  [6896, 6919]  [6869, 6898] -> -1.52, 20.3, 21.4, 20.4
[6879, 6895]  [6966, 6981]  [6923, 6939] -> 0.49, 21.9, 20.1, 19.7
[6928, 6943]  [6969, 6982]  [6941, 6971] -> 0.90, 19.2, 18.7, 19.3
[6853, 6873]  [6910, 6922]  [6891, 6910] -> 0.17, 20.2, 20.6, 21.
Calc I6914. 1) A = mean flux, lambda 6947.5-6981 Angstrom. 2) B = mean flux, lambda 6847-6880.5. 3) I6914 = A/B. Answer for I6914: 0.9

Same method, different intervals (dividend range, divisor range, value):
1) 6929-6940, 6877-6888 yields 0.91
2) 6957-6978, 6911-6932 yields 0.97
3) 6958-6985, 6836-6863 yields 0.94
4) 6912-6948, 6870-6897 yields 0.90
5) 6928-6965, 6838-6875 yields 0.91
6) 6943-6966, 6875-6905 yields 0.87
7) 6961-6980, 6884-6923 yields 0.95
